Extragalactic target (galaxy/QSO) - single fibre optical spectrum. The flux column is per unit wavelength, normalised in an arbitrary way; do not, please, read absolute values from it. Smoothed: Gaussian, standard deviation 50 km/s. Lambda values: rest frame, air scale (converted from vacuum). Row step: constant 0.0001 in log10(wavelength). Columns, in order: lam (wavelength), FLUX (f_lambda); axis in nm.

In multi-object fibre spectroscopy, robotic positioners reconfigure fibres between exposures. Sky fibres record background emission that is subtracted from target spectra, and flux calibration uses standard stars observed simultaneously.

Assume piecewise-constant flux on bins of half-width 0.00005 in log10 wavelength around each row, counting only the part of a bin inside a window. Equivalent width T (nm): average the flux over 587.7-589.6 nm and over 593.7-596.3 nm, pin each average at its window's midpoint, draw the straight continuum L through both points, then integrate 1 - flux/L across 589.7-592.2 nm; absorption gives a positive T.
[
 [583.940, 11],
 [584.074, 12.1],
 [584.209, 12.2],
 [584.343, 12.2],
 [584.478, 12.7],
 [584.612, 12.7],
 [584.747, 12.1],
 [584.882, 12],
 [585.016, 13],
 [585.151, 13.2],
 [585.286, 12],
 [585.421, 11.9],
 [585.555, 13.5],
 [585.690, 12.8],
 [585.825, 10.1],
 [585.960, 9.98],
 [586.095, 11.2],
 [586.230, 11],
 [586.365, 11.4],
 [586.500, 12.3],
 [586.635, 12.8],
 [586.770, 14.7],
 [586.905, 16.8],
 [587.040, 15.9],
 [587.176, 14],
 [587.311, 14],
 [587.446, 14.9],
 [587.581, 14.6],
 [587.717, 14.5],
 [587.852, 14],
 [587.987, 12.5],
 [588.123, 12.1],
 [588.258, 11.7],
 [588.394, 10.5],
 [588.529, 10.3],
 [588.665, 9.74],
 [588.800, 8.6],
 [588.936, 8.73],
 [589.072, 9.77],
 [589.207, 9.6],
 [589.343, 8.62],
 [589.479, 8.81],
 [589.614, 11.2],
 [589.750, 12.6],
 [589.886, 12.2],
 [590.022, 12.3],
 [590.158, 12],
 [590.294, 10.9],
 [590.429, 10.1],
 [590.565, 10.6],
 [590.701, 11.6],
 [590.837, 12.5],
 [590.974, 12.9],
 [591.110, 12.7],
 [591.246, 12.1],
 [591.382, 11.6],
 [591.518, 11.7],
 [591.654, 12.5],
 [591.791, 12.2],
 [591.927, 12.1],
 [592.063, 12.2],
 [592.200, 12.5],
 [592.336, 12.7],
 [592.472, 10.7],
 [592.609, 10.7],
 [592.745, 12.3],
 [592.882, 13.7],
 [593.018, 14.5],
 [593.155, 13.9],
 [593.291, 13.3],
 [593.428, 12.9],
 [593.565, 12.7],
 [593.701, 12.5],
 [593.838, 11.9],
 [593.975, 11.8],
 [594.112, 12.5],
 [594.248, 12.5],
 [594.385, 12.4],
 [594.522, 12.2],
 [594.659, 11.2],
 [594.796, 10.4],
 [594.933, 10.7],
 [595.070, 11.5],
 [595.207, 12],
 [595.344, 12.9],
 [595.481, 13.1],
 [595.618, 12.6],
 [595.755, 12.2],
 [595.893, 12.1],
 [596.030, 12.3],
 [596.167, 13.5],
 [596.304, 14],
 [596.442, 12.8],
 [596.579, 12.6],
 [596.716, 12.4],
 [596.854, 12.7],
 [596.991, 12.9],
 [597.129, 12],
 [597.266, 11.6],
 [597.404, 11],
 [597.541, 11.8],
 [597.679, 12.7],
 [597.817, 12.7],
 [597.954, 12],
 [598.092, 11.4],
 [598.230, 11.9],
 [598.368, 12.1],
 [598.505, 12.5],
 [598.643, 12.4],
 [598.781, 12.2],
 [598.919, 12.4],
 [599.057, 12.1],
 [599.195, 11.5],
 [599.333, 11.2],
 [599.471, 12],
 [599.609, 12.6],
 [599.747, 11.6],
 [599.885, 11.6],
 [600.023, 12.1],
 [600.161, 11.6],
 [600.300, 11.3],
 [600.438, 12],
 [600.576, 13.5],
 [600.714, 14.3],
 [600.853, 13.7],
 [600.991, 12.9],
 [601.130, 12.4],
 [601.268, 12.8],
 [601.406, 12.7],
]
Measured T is -0.18 nm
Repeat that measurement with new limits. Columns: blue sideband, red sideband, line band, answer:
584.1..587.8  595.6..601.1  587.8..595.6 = 0.55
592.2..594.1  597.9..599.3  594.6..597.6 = 0.02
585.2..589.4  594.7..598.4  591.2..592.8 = 0.03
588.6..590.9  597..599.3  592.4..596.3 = -0.34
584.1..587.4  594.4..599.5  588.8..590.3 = 0.24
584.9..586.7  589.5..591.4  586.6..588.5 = -0.30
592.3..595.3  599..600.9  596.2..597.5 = -0.03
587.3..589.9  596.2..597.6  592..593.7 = -0.11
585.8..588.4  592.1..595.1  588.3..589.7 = 0.34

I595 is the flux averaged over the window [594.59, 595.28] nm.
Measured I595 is 11.2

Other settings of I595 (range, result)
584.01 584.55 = 12.3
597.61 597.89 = 12.7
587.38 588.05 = 14.1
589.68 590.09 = 12.3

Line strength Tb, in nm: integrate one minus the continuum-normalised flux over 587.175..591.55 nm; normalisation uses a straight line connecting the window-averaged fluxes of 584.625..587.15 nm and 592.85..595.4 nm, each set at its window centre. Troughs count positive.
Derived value 0.32 nm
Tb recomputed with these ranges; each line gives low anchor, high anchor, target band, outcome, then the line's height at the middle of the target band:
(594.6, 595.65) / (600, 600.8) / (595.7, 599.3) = -0.06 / 12.1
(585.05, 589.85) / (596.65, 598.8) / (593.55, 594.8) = 0.00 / 12.1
